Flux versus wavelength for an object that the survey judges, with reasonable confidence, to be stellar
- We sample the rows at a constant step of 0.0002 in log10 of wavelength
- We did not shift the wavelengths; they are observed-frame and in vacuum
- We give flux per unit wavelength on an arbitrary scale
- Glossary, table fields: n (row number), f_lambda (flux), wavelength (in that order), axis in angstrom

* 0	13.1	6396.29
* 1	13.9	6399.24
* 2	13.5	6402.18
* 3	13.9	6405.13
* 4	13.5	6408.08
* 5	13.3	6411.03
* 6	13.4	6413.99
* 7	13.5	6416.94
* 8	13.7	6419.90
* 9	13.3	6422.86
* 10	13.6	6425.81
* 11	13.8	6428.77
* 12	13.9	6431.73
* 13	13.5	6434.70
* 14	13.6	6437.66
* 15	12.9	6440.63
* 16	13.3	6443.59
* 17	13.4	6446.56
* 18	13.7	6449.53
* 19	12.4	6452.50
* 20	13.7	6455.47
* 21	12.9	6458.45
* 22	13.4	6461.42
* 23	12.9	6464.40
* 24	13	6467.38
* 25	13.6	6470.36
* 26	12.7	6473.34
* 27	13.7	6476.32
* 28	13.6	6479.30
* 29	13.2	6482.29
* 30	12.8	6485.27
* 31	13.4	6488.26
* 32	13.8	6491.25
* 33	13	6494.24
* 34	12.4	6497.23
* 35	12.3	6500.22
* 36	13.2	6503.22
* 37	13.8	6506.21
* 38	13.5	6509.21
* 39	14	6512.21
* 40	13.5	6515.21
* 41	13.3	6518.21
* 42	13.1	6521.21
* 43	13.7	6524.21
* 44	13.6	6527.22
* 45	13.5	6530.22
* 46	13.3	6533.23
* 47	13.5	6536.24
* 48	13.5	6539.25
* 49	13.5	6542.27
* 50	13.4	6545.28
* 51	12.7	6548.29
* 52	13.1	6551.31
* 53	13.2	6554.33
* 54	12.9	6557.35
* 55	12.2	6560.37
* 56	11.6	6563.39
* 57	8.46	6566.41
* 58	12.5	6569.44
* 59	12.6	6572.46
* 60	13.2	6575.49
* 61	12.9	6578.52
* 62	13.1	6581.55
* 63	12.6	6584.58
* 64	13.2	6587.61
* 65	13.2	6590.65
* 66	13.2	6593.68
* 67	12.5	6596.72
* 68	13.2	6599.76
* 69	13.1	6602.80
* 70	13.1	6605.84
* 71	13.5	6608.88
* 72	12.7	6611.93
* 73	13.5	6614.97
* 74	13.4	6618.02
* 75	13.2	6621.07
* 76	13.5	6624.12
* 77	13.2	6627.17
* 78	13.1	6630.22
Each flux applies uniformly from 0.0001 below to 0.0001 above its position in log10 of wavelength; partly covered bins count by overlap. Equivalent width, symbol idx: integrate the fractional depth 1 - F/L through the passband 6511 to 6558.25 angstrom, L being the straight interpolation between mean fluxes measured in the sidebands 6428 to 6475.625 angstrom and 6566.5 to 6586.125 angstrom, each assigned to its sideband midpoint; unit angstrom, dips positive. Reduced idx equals -2.21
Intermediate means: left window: 13.3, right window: 12.5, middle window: 13.4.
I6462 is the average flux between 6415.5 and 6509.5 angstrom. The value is 13.3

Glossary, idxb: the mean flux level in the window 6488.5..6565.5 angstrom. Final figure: 13.2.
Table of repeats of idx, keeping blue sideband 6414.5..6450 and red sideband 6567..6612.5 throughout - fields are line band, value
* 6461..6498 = 0.34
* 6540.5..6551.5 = -0.11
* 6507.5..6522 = -0.35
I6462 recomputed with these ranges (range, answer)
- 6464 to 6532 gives 13.3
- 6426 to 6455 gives 13.4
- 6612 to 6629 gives 13.3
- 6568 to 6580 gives 12.8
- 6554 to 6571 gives 11.7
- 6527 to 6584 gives 12.8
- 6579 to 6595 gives 13.1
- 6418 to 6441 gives 13.6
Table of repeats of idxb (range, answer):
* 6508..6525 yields 13.5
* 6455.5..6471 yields 13.2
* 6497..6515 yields 13.3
